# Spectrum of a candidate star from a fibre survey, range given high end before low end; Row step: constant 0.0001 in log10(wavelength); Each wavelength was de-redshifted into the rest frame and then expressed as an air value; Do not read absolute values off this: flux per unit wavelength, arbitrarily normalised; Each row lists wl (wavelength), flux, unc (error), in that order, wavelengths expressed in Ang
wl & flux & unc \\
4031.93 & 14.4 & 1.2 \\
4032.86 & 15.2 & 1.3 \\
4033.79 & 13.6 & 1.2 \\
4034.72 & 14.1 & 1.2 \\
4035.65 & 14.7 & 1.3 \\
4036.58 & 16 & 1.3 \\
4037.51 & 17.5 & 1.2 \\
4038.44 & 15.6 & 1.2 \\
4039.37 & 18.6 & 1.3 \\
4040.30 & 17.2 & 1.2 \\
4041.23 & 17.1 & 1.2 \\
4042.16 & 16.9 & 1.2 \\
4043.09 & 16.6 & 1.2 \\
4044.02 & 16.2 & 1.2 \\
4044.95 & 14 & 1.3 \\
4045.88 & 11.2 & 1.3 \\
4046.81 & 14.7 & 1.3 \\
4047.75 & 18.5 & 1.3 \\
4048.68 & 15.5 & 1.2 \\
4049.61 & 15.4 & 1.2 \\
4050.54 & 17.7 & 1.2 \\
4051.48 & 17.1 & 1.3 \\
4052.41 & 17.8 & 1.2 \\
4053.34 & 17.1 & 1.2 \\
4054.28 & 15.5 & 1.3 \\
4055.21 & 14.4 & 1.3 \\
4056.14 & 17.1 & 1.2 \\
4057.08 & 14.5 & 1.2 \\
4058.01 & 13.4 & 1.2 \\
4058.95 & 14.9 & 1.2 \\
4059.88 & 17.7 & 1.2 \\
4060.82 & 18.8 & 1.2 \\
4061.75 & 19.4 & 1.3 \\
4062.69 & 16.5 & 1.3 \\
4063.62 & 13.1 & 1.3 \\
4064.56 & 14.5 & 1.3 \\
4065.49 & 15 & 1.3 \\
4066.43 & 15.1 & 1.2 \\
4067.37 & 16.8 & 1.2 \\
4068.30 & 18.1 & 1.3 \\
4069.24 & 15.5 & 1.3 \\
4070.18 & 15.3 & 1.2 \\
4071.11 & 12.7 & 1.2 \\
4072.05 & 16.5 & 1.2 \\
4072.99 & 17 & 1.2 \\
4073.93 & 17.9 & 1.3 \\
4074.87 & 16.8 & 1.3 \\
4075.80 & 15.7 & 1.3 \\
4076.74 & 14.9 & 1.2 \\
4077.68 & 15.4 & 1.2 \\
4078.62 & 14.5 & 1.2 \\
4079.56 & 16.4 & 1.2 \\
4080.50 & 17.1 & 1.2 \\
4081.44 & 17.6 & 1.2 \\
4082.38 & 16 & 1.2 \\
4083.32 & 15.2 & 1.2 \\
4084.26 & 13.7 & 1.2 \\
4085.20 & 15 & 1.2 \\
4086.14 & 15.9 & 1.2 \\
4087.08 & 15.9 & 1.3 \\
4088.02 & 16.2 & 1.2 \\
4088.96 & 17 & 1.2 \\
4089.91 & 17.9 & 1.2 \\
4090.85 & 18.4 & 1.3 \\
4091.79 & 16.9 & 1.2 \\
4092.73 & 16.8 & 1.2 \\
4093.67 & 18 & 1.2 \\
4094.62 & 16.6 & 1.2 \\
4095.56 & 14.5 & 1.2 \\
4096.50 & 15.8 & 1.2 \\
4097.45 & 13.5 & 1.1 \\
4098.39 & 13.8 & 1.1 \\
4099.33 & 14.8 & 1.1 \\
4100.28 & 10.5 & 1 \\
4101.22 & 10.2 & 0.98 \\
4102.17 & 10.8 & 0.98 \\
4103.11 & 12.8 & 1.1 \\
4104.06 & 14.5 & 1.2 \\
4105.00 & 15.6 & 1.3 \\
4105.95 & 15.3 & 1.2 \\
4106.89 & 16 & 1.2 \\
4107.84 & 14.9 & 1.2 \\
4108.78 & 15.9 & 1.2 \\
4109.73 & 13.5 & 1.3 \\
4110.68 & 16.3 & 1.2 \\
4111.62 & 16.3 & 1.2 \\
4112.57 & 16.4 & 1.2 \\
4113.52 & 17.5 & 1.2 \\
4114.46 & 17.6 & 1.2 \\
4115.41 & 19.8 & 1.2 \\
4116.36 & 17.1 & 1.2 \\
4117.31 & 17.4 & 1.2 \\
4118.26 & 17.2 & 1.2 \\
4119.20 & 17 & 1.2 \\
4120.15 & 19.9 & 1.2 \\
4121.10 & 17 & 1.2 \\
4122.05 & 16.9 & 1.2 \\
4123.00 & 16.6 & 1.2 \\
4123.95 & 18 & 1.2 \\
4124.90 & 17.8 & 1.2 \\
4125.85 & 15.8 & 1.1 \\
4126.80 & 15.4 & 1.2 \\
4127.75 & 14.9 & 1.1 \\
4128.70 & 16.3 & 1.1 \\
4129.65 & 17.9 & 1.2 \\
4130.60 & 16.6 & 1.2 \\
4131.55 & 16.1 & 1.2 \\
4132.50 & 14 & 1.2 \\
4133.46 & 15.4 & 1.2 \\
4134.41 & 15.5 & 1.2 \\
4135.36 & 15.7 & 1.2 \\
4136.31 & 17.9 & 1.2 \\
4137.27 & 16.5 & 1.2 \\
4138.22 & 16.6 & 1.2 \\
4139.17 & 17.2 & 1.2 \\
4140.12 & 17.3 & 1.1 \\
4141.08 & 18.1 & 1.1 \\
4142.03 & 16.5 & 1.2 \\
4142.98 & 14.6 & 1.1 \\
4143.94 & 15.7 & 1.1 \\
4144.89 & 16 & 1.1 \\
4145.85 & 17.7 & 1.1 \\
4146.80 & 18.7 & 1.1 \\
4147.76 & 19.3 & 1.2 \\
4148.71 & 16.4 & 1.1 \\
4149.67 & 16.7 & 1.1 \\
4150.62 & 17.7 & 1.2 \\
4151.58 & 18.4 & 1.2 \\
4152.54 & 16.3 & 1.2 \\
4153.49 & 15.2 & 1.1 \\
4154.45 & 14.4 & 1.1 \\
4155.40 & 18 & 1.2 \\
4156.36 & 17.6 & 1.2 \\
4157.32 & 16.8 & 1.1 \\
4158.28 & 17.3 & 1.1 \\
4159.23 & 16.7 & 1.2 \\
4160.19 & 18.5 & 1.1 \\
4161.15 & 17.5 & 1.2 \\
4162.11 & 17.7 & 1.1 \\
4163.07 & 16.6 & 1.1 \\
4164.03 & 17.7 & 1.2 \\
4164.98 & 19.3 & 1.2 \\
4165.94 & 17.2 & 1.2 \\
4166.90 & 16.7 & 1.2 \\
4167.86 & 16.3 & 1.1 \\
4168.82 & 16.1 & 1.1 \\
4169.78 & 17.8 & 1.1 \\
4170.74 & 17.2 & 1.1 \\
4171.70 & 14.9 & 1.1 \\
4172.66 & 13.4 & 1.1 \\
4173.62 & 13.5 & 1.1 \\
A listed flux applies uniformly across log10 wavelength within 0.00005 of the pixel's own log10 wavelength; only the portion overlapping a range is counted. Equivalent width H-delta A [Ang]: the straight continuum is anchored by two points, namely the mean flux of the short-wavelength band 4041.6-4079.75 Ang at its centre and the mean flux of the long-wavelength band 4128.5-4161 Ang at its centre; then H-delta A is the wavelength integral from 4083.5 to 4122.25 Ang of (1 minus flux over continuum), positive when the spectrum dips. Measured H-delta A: 1.3 Ang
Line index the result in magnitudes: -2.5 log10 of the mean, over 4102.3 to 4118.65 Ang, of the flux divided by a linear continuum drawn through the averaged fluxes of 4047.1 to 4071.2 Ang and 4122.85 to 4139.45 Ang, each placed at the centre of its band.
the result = 0.02 mag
